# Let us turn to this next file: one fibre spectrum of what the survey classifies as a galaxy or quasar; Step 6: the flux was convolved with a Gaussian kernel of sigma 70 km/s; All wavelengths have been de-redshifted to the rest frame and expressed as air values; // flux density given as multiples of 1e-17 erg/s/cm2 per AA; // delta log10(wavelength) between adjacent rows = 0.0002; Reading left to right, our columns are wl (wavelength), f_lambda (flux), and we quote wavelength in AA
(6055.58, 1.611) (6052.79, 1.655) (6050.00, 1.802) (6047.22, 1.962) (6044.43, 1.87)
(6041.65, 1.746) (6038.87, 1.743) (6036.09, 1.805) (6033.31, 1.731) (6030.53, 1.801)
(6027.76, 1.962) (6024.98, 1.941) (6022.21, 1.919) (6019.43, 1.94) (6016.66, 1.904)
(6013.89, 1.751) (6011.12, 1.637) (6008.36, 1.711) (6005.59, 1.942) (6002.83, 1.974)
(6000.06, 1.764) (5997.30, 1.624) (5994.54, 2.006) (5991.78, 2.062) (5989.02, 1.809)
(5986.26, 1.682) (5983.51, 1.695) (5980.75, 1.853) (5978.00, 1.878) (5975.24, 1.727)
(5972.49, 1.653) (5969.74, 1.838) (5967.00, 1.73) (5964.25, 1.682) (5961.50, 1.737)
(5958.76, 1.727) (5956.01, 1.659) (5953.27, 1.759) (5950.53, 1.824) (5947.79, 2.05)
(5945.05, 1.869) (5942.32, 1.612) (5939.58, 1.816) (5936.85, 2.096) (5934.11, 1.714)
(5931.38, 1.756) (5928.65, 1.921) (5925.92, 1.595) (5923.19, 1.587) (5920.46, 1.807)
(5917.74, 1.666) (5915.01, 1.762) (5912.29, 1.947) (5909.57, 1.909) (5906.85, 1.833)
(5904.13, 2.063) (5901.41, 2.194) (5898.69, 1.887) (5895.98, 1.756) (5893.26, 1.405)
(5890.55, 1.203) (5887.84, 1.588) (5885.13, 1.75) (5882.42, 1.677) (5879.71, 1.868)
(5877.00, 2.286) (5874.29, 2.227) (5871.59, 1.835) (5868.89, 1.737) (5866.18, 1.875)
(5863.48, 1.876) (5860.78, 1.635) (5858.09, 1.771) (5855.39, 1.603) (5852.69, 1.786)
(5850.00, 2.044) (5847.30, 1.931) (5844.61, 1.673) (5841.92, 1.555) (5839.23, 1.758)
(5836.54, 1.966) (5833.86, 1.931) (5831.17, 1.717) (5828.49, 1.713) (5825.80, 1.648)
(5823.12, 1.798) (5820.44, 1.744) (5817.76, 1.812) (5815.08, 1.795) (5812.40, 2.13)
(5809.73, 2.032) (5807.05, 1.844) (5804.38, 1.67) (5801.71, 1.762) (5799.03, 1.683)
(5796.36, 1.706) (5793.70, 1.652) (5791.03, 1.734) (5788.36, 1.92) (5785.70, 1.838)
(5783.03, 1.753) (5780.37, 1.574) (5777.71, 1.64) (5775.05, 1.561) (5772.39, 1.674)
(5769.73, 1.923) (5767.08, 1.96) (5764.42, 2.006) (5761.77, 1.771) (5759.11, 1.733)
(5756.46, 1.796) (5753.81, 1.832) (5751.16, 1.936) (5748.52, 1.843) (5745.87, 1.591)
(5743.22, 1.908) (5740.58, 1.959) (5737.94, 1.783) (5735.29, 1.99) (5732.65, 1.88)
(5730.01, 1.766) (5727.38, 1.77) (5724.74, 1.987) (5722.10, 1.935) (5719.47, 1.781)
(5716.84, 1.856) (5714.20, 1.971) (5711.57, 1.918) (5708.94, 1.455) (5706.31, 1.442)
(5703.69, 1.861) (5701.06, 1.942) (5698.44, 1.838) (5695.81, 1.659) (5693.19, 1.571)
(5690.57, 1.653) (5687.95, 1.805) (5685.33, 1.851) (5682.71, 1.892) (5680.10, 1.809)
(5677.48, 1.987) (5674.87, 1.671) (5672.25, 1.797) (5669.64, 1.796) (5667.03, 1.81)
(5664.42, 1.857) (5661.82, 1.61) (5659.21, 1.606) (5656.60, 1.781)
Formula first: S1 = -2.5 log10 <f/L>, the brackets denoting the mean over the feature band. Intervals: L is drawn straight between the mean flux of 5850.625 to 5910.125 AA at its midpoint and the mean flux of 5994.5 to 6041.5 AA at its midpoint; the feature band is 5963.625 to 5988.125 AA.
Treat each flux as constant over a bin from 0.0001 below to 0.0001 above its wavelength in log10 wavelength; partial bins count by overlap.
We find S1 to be 0.04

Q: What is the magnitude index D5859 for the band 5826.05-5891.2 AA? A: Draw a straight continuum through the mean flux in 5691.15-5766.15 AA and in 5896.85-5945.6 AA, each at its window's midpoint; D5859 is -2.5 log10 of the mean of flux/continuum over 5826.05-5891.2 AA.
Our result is 0.019 mag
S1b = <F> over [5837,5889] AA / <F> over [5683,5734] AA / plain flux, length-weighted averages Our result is 1.0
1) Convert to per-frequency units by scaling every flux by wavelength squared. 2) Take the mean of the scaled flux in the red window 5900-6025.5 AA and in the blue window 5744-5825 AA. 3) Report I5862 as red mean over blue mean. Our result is 1.1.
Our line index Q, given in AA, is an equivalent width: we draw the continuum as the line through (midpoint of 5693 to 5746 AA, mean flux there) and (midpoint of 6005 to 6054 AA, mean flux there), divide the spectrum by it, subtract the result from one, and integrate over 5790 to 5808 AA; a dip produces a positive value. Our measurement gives 1.0 AA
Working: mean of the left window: 1.81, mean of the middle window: 1.72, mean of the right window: 1.82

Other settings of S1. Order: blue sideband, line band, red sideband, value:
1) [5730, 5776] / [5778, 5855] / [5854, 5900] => 0.01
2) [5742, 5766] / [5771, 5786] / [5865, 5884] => 0.11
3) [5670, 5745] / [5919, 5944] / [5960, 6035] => 0.03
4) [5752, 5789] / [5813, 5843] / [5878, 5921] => 0.00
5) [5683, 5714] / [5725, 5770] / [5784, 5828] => -0.05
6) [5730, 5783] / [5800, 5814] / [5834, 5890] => -0.04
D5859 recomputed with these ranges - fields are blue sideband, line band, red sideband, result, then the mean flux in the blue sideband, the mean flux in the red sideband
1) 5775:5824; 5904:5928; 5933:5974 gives 0.00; 1.78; 1.78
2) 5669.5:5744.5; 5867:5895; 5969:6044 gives 0.03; 1.81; 1.82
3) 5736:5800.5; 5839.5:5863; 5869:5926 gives 0.03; 1.78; 1.81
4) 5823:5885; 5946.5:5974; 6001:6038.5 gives 0.04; 1.82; 1.84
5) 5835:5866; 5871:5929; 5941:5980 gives -0.02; 1.79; 1.77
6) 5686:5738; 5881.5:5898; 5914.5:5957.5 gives 0.14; 1.79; 1.78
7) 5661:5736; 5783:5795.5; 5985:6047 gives 0.02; 1.8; 1.84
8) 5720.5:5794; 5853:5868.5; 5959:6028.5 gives 0.04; 1.81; 1.81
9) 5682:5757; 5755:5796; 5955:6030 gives 0.02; 1.81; 1.81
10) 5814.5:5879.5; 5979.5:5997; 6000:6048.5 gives 0.00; 1.82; 1.84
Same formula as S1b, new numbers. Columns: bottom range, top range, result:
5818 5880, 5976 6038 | 1.01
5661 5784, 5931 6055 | 1.01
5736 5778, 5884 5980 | 0.98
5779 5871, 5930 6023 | 1.01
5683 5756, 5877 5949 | 0.99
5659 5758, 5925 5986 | 0.99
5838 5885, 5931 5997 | 0.98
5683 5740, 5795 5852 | 1.00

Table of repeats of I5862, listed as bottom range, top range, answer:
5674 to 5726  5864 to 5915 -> 1.09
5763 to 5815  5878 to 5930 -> 1.02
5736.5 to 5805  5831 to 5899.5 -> 1.04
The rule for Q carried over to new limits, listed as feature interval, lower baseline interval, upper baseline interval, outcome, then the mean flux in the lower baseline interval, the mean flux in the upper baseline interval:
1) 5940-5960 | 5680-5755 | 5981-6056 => 0.33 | 1.81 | 1.82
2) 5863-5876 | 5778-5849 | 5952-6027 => -0.98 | 1.78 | 1.8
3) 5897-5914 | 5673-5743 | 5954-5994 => -1.74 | 1.81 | 1.77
